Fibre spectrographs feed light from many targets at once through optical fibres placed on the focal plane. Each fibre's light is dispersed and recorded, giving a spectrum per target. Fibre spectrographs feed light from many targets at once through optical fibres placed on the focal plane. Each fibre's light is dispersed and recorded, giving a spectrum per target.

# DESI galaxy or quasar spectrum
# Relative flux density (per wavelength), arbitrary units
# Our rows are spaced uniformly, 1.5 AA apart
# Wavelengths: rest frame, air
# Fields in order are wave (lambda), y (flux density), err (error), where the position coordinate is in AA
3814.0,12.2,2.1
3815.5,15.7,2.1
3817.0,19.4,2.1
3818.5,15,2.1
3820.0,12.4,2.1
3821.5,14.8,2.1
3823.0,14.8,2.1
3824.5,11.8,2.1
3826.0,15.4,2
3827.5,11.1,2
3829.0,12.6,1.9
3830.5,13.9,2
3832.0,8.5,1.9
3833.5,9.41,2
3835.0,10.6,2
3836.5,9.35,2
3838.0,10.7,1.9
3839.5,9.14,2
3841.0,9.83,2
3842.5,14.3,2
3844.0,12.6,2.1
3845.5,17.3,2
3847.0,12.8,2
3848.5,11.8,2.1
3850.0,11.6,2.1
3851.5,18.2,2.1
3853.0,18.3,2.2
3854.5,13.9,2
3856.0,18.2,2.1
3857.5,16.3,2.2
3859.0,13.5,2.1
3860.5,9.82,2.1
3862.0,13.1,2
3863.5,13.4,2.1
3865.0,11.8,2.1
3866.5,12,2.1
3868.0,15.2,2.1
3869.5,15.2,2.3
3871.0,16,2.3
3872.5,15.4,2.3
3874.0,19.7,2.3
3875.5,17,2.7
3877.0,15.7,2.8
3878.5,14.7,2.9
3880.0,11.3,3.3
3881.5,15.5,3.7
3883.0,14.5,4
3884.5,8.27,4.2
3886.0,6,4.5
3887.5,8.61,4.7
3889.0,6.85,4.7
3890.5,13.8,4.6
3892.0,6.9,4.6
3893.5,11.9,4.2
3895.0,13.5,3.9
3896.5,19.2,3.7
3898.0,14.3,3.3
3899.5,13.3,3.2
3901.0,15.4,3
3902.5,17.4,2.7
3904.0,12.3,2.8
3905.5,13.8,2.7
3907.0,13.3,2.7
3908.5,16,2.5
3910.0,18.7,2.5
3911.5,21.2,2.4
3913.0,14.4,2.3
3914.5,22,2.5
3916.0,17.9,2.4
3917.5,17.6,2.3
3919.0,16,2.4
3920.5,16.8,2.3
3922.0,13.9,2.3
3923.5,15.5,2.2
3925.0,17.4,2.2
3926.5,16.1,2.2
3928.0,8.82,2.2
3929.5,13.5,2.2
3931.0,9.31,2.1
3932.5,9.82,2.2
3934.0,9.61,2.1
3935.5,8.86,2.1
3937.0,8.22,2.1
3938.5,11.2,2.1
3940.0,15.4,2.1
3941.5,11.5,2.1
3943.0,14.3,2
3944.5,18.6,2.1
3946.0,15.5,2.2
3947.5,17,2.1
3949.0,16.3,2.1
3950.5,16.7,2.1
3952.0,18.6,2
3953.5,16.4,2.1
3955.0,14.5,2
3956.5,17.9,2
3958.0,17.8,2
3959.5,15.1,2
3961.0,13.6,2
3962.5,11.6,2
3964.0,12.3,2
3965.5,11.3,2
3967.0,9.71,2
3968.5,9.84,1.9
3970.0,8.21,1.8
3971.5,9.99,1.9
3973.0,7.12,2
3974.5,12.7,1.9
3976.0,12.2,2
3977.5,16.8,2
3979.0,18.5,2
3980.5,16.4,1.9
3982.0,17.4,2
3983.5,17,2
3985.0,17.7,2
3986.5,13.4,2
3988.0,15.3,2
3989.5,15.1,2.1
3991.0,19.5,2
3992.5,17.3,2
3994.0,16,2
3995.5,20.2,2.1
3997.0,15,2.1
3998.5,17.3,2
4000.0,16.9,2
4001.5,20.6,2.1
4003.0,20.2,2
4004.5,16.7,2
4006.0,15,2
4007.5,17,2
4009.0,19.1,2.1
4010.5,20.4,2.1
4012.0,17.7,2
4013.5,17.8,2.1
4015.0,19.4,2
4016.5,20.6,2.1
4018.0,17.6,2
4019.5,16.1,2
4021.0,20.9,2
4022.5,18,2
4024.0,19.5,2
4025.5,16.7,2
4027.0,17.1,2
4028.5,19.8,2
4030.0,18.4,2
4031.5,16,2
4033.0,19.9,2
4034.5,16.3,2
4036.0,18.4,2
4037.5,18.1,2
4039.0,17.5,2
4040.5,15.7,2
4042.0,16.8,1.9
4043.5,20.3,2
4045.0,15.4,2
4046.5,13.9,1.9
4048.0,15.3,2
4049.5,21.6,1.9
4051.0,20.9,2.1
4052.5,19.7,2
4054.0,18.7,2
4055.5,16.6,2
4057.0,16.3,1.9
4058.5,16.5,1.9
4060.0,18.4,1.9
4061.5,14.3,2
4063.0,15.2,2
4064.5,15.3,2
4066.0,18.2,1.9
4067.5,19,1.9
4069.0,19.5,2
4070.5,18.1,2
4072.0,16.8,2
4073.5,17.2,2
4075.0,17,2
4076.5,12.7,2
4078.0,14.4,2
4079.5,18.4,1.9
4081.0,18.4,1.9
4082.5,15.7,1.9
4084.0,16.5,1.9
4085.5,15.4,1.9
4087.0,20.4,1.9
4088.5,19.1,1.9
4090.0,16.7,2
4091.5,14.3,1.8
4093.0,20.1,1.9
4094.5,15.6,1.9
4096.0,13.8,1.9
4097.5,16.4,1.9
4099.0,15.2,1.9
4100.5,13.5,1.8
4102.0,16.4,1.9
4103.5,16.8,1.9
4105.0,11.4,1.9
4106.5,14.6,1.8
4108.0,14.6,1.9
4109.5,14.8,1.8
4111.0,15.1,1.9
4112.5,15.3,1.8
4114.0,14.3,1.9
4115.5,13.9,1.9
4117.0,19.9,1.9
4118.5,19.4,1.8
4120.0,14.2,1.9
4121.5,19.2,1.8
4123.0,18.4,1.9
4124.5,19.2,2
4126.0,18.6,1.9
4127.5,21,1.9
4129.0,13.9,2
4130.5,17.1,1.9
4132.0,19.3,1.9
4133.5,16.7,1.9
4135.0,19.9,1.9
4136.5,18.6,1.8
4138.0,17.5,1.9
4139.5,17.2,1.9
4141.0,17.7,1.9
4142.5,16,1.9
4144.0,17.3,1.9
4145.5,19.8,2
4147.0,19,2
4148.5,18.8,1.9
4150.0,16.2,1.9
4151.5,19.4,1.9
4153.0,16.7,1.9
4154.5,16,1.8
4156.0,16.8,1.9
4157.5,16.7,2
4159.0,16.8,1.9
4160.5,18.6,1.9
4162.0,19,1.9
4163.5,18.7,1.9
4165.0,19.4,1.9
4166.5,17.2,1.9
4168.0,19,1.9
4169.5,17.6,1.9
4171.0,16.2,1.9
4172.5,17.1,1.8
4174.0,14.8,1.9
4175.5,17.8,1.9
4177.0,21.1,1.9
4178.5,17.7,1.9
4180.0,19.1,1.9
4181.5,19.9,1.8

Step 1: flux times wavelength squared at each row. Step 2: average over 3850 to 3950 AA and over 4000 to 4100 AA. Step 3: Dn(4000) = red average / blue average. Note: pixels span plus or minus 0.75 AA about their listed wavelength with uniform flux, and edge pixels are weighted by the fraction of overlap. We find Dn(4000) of 1.33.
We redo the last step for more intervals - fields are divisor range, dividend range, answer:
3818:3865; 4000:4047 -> 1.51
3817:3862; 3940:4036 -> 1.33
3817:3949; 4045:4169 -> 1.39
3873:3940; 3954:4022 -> 1.20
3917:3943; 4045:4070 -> 1.44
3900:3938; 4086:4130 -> 1.24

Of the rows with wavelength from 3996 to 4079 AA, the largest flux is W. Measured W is 21.6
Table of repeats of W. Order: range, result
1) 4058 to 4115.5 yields 20.4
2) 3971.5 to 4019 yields 20.6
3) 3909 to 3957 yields 22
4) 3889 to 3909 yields 19.2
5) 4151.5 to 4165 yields 19.4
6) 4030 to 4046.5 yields 20.3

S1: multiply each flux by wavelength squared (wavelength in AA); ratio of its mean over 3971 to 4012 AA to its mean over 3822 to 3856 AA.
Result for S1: 1.39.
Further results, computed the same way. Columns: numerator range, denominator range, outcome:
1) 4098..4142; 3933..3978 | 1.37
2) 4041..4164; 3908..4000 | 1.24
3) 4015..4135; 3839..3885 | 1.35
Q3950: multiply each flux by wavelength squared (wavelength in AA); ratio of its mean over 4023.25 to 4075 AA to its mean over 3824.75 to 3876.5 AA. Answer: 1.4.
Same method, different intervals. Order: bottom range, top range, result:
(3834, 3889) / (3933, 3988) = 1.10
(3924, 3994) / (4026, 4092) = 1.30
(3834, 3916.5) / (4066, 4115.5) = 1.30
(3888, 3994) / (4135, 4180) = 1.38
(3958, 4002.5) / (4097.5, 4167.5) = 1.25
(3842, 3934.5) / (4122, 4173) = 1.43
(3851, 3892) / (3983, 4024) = 1.39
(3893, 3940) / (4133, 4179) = 1.39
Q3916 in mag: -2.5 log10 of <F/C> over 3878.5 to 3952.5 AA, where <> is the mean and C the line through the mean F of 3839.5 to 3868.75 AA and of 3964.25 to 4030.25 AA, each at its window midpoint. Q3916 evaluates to 0.071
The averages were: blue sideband 13.8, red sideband 16.3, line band 13.9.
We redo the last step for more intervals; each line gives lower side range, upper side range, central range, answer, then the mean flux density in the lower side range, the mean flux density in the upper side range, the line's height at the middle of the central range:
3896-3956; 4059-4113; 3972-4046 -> -0.11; 14.9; 16.2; 15.6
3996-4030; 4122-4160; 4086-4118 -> 0.13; 18.2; 17.8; 17.9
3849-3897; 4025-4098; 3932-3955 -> 0.08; 13.6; 17.2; 14.9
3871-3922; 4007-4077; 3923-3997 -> 0.13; 14.5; 17.7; 15.9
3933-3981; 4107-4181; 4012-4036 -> -0.22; 13.5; 17.5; 15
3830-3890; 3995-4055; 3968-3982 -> 0.29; 13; 18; 16.5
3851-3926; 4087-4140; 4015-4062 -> -0.12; 14.6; 16.7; 16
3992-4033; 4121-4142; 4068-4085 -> 0.08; 18.1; 18.1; 18.1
